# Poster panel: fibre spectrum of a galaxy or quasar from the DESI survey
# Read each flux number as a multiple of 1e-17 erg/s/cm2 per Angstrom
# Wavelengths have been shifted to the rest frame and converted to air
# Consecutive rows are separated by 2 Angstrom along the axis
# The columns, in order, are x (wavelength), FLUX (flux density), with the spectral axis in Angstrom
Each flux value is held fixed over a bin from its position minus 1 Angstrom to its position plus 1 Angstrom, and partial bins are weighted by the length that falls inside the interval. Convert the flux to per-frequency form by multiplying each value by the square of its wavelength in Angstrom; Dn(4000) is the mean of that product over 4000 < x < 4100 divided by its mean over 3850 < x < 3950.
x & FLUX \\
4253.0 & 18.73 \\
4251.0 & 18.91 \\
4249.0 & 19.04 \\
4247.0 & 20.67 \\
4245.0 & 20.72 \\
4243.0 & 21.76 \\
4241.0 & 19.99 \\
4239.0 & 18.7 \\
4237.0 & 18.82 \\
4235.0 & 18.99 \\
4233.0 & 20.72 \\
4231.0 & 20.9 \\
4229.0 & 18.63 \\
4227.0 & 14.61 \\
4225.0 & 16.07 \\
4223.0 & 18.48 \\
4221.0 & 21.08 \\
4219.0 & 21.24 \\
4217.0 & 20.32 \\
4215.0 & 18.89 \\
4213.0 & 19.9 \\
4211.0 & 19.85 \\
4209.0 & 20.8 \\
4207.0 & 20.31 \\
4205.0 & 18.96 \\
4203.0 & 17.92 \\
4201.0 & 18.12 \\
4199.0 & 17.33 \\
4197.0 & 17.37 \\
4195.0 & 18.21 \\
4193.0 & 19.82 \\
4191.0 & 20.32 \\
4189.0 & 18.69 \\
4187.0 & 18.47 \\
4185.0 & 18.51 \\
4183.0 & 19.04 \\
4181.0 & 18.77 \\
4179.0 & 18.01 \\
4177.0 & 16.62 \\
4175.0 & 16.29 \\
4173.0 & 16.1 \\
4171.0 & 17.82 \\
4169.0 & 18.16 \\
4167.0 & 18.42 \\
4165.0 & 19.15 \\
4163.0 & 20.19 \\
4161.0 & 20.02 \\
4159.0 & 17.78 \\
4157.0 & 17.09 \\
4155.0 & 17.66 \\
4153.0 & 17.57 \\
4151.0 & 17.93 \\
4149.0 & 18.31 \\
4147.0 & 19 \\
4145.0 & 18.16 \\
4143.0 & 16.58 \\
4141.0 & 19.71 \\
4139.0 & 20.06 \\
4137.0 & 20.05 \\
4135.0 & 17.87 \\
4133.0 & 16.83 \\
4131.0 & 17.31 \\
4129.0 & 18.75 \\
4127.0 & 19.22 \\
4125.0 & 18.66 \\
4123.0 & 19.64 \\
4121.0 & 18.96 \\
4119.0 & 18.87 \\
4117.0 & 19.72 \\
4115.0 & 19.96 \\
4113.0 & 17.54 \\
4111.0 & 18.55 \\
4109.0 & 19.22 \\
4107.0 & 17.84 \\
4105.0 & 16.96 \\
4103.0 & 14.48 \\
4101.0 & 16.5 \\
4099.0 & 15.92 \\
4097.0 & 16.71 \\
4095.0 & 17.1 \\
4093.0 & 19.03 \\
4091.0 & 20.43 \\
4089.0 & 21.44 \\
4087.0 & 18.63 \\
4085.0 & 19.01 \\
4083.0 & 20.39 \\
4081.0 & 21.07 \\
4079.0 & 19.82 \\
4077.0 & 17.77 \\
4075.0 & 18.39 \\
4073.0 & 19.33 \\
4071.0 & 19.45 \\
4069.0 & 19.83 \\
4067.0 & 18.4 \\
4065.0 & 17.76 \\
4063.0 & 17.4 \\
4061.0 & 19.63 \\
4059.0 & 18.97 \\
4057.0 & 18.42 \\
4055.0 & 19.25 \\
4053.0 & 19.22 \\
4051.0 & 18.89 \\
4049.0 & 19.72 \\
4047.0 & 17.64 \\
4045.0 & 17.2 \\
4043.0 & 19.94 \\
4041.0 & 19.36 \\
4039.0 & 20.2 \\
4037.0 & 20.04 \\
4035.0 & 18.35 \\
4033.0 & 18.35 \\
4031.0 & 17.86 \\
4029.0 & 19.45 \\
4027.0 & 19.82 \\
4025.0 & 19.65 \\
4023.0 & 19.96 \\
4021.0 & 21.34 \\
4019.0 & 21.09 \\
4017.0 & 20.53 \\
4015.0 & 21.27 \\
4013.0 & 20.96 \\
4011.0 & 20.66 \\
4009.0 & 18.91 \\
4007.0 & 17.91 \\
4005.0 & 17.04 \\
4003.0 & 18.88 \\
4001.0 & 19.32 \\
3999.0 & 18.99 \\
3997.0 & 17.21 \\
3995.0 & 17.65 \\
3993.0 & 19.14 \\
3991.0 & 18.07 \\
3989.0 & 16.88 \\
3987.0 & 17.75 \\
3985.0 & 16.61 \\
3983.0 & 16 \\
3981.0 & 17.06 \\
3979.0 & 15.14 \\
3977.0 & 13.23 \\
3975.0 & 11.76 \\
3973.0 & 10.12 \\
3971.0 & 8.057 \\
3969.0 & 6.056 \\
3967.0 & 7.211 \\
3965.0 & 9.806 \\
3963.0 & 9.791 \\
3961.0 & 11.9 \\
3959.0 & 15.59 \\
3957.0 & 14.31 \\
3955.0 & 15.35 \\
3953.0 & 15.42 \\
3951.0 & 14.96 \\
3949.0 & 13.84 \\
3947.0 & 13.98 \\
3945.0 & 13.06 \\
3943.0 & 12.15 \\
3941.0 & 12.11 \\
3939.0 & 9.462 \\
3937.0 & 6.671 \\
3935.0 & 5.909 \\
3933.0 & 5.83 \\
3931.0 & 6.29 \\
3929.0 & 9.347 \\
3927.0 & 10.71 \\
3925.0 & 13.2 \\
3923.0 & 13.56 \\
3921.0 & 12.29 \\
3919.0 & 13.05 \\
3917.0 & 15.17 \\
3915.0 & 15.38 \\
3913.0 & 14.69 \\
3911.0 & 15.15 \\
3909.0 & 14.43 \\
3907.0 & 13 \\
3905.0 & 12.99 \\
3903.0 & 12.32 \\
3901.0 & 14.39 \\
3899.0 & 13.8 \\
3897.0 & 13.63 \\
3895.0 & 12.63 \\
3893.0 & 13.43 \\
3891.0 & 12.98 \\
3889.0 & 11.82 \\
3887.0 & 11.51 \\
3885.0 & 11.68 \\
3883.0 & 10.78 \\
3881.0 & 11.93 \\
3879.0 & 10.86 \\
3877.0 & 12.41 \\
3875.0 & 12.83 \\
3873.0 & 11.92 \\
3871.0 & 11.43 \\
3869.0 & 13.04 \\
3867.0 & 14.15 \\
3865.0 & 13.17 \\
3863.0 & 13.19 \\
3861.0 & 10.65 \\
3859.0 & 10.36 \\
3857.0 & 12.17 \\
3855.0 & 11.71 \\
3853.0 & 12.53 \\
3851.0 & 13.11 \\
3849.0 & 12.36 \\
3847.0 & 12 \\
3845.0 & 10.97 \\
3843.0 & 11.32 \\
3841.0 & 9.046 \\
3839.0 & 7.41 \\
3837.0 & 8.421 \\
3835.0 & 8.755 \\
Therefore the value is 1.70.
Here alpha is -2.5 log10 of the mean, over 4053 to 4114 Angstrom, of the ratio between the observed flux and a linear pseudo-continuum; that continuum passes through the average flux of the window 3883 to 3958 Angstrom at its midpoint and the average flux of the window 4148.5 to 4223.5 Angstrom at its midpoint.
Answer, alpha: -0.14 mag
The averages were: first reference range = 12.4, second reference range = 18.7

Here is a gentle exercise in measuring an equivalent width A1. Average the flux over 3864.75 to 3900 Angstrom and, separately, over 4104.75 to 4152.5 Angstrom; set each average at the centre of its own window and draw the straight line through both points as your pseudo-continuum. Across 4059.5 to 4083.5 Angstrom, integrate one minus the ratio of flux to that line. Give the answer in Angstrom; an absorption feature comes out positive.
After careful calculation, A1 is -2.7 Angstrom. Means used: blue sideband 12.4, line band 19.1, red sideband 18.6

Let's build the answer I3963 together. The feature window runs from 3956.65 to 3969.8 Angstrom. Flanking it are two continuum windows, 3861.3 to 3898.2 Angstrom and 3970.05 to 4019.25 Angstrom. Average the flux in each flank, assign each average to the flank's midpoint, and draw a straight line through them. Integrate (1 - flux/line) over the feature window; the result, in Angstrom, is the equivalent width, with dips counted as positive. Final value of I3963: 4.4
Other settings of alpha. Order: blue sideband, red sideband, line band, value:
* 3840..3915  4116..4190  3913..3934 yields 0.16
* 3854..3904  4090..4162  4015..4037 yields -0.24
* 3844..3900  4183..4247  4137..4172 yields -0.03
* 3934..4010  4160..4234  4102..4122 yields -0.08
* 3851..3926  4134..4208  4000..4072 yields -0.22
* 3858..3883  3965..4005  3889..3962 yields 0.07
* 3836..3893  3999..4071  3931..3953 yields 0.37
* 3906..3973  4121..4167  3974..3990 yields -0.18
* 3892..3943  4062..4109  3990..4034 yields -0.23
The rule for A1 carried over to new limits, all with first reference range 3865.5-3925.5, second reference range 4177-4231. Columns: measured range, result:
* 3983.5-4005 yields -4.44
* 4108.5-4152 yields -3.08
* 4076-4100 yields -3.33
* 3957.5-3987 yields 4.54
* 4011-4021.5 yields -3.91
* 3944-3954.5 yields -0.20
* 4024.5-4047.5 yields -4.91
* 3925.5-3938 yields 5.47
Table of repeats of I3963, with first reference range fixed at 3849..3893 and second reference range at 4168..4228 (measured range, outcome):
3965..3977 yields 4.24 Angstrom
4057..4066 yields -1.46 Angstrom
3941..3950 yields 0.31 Angstrom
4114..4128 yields -1.86 Angstrom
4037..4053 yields -3.63 Angstrom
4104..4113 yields -0.69 Angstrom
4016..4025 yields -3.31 Angstrom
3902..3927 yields -1.26 Angstrom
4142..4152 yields -0.26 Angstrom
